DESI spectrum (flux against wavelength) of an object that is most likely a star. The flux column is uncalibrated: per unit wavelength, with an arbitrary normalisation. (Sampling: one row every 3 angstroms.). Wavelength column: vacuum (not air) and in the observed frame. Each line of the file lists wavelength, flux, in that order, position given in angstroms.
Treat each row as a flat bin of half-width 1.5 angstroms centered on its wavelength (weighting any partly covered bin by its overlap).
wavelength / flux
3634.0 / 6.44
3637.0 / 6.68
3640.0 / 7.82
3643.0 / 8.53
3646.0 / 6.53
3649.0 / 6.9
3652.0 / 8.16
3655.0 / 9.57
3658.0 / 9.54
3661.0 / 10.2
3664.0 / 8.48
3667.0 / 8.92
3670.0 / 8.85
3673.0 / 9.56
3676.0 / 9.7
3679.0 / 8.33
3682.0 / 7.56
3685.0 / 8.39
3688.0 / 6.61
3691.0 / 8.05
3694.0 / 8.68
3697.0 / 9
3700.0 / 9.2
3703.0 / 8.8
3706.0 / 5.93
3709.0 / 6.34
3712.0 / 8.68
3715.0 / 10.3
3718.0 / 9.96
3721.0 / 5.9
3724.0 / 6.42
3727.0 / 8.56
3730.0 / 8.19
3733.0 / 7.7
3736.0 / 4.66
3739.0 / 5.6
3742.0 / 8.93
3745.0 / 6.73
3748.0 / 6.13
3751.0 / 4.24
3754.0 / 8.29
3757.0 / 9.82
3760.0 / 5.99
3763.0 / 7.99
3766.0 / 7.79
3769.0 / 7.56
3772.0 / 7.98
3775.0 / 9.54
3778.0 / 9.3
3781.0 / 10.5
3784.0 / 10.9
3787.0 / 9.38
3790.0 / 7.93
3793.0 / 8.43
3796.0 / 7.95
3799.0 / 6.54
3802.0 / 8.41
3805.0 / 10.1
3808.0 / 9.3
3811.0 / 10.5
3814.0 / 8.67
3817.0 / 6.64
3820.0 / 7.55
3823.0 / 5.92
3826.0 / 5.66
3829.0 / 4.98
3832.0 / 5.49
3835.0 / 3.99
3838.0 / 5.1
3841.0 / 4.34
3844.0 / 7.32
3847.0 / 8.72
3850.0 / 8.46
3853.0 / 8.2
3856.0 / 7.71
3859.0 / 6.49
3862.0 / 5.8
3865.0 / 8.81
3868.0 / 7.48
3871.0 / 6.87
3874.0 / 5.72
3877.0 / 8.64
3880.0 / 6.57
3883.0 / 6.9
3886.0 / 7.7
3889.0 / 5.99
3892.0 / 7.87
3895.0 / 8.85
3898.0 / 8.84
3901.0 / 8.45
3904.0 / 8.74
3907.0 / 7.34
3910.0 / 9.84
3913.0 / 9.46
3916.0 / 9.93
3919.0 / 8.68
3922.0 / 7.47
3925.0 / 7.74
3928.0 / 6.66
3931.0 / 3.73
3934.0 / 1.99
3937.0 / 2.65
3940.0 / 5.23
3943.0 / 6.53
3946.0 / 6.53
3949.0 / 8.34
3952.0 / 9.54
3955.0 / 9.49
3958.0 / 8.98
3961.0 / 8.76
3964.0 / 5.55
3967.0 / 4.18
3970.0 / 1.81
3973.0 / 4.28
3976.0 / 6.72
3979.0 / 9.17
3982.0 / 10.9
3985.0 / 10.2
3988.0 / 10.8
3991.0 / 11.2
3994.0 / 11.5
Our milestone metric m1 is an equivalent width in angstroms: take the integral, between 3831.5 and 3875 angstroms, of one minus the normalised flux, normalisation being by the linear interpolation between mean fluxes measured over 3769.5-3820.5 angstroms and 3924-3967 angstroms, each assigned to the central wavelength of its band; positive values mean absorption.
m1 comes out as 6.3 angstroms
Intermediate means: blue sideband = 8.8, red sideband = 6.45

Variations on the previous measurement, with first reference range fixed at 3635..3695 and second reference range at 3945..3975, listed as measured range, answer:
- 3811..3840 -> 5.0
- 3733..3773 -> 4.0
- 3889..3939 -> -2.2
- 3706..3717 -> -0.1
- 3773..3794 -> -4.7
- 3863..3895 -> -0.5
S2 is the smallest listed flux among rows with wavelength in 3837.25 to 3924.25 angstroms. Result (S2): 4.34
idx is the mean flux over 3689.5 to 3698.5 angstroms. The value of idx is 8.58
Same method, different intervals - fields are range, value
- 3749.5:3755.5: 6.26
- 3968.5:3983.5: 6.58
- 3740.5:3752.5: 6.51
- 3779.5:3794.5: 9.43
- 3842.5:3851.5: 8.17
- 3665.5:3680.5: 9.07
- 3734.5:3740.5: 5.13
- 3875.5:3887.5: 7.45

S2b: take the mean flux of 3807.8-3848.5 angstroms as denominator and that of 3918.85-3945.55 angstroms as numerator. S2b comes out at 0.83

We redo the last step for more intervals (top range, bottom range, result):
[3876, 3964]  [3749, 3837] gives 0.95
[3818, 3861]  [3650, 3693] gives 0.74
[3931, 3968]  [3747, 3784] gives 0.79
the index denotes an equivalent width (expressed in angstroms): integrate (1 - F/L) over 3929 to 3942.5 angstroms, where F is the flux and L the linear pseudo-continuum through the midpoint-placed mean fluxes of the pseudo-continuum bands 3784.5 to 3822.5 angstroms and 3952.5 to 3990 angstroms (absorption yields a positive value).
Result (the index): 7.0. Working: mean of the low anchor 8.45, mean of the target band 3.75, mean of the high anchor 7.67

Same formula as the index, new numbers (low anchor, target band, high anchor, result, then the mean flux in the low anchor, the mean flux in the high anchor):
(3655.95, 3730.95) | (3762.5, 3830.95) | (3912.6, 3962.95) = -3.1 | 8.42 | 7.09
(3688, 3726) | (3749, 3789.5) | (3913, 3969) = -3.4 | 8.05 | 6.8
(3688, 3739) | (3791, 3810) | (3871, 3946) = -2.5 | 7.79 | 7.13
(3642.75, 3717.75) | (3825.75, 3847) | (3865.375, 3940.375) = 5.9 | 8.46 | 7.23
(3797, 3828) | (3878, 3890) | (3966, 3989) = 1.1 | 7.88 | 7.25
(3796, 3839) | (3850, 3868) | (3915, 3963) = -1.1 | 7.11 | 6.97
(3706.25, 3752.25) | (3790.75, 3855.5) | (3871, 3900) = 0.7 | 7.2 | 7.44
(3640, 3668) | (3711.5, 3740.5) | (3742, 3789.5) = 2.5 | 8.49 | 8.16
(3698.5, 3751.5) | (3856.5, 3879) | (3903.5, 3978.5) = -0.4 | 7.41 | 6.81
